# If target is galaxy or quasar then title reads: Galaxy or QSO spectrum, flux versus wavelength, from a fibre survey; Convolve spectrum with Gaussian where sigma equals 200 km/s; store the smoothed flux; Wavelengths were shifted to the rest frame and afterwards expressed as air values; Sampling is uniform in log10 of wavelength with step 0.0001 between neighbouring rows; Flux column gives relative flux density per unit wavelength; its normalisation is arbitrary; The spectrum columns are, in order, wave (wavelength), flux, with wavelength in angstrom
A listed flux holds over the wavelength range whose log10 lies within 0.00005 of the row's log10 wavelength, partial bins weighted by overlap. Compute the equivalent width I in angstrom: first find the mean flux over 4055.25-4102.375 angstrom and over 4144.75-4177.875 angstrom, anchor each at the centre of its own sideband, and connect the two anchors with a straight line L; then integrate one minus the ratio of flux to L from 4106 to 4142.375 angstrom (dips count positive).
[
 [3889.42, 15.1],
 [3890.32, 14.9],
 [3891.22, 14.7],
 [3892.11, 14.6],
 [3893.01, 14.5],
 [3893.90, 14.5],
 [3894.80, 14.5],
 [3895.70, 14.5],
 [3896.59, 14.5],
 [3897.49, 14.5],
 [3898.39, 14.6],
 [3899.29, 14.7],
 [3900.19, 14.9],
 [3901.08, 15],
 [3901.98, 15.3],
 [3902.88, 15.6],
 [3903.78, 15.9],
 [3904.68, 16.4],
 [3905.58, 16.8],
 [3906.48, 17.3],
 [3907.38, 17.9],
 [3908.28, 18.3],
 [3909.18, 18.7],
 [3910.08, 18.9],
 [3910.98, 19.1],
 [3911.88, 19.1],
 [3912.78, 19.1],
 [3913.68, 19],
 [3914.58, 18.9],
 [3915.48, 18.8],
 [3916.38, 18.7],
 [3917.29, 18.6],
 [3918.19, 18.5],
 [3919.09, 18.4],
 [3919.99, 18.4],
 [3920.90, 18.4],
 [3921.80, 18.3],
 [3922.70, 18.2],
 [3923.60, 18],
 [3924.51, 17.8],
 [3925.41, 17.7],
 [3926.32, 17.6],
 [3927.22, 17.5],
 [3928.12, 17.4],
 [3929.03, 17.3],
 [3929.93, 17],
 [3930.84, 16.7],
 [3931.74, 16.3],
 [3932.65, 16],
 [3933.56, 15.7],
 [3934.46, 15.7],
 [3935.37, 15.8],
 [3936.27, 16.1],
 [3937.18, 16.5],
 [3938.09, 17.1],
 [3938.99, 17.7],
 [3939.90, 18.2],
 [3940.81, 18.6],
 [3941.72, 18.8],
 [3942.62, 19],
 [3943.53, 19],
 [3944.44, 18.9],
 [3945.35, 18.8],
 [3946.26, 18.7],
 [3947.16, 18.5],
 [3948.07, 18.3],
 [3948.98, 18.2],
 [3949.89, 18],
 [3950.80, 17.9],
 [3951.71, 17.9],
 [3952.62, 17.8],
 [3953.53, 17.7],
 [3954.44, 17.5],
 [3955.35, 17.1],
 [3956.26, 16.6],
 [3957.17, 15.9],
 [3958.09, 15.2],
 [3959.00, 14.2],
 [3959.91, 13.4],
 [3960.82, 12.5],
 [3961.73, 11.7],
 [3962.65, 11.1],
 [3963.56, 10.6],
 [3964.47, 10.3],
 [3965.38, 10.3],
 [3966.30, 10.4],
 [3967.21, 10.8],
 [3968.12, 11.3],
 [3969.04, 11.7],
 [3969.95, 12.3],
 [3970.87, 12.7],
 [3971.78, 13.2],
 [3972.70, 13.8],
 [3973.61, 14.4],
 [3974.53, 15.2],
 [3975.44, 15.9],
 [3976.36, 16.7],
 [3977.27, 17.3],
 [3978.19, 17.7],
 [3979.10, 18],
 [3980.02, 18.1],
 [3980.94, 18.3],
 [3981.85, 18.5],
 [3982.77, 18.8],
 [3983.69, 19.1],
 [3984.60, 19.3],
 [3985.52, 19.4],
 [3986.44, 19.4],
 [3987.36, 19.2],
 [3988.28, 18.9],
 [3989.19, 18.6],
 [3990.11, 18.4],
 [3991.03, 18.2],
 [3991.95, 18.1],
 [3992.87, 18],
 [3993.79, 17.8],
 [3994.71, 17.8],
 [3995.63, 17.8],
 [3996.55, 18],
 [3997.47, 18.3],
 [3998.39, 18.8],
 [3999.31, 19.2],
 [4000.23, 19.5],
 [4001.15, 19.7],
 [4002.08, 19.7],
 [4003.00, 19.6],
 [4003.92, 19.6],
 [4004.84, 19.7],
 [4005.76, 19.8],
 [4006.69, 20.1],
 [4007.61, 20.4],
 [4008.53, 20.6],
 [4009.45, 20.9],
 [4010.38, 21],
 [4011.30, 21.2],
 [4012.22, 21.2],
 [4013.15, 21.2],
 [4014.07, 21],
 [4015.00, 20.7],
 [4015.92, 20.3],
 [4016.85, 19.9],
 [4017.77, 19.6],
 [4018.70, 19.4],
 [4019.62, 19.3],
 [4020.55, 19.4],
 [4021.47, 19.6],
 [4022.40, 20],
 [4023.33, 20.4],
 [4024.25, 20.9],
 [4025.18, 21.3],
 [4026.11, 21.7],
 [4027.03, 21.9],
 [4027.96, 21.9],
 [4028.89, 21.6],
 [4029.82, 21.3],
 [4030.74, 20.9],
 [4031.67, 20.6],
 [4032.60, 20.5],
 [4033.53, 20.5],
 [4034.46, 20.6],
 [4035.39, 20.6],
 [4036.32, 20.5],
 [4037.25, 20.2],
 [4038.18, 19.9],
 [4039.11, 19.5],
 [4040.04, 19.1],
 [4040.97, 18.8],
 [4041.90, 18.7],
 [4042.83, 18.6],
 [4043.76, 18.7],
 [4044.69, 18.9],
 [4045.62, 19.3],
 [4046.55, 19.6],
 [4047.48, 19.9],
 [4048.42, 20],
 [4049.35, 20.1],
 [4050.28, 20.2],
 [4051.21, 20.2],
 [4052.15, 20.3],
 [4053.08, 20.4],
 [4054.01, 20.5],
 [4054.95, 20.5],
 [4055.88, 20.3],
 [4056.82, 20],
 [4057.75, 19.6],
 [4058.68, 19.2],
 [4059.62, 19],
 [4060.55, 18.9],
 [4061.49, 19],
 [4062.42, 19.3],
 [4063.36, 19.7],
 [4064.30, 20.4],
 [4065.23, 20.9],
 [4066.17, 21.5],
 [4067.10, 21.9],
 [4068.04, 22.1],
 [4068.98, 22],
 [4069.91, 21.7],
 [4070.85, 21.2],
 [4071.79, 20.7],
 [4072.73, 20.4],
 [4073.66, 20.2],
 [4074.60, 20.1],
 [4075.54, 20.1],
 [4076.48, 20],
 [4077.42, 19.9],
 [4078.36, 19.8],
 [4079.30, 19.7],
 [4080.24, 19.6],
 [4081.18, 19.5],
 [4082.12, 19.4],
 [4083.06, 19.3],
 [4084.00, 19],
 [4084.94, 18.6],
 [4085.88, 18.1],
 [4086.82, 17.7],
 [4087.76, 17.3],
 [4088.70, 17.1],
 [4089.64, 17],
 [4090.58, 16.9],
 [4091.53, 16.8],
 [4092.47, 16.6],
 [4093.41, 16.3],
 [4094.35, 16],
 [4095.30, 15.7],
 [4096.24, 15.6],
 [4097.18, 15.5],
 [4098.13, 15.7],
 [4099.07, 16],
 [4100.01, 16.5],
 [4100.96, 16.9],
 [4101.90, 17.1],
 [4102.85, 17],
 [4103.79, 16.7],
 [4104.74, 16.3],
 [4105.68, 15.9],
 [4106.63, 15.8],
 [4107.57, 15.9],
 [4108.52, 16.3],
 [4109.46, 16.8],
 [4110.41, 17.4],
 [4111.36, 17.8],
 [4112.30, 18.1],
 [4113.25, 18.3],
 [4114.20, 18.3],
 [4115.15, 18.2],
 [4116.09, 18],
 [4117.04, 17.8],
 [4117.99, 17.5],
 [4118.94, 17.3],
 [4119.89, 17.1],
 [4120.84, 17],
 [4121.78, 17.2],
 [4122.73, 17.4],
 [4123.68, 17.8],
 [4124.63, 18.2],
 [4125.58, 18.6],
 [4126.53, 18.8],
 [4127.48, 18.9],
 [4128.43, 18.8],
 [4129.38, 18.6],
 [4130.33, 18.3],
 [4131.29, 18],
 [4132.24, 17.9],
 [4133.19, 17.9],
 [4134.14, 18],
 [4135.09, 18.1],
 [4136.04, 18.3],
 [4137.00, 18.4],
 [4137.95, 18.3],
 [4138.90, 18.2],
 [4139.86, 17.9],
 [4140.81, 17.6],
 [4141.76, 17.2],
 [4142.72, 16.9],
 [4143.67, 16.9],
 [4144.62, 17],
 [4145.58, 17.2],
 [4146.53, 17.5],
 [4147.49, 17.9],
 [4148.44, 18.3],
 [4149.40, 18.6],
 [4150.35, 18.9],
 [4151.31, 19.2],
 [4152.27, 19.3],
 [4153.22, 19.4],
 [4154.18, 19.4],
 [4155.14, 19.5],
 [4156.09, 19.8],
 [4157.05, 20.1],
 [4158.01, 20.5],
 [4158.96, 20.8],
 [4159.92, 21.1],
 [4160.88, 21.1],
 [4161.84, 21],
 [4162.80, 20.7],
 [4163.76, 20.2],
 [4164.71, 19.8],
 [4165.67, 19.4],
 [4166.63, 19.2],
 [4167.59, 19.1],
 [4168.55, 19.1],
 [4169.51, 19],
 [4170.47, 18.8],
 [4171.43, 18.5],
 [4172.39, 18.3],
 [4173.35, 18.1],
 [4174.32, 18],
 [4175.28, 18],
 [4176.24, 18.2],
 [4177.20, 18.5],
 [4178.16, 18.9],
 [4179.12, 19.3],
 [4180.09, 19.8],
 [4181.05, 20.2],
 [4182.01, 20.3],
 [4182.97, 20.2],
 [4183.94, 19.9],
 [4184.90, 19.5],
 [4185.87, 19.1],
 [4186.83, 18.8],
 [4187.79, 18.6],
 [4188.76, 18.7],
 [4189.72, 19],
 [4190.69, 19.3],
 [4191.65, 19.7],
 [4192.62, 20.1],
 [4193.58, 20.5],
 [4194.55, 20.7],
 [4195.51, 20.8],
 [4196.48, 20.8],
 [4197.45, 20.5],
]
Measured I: 2.37 angstrom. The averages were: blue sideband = 18.8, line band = 17.8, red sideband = 19.2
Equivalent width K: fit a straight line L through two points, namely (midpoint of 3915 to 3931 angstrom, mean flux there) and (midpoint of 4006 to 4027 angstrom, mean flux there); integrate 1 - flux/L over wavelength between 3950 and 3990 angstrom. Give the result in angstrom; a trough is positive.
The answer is 7.7 angstrom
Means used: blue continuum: 18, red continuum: 20.5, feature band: 15.6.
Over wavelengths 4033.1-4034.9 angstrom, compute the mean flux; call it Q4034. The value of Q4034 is 20.5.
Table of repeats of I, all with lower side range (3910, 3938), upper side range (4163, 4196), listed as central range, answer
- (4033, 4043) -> -0.7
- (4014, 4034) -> -2.4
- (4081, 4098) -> 1.3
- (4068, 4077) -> -1.0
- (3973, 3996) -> 0.2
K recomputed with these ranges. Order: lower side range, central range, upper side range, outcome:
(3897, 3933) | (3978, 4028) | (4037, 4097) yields -2.8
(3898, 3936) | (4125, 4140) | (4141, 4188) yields 0.4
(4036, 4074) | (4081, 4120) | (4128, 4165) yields 4.6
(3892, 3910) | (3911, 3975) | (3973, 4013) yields 2.6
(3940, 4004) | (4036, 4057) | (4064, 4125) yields -2.6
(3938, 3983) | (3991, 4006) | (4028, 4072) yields -1.0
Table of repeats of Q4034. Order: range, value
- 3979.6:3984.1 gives 18.5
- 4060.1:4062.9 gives 19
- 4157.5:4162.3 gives 20.9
